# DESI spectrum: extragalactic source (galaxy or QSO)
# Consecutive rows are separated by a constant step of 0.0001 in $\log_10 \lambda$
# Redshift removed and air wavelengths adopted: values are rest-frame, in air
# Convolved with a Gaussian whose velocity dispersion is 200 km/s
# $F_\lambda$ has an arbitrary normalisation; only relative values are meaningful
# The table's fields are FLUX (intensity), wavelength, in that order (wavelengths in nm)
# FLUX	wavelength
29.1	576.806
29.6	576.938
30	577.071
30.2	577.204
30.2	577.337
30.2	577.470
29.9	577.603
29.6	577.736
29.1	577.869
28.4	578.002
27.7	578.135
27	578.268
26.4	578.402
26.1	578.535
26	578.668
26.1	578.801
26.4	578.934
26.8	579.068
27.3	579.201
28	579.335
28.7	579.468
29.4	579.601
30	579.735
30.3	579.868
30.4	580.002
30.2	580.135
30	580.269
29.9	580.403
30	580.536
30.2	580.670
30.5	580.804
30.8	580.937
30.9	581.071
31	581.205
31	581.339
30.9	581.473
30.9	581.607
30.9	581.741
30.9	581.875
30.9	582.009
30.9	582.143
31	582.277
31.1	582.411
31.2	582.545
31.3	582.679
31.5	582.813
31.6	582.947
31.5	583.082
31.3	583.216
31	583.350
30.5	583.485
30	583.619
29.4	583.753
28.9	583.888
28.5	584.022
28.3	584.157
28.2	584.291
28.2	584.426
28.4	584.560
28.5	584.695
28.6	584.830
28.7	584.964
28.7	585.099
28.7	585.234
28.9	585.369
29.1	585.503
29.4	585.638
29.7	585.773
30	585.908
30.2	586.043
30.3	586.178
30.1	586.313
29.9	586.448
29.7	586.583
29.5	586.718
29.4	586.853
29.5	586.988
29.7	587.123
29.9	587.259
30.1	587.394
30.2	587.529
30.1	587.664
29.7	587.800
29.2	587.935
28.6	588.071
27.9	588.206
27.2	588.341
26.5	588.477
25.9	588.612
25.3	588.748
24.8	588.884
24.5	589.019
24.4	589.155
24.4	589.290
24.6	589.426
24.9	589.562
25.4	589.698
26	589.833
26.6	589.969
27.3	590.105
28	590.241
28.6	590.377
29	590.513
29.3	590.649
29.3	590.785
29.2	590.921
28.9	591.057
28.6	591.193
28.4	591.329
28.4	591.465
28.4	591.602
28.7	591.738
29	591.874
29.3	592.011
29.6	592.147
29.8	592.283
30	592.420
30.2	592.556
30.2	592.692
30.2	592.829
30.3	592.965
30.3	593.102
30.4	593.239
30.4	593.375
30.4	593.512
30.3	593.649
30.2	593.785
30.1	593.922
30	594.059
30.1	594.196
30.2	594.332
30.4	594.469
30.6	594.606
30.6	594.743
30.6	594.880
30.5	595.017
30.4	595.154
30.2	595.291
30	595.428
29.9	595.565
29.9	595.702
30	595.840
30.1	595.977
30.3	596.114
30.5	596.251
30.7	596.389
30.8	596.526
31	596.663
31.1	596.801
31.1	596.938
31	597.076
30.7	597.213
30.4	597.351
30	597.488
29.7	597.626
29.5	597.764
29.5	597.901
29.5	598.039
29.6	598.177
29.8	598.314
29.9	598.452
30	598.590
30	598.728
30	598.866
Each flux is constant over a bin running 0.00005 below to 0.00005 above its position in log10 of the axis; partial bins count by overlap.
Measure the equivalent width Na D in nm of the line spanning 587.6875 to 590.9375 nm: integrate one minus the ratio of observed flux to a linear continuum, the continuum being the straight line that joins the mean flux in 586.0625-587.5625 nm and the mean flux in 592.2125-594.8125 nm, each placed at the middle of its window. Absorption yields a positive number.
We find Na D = 0.33 nm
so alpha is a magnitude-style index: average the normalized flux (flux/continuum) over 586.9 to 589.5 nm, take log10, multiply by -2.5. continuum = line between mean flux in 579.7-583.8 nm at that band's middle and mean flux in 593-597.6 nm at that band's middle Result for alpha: 0.11 mag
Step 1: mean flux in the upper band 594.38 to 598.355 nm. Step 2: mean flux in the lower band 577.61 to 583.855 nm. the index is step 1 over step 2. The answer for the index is 1.02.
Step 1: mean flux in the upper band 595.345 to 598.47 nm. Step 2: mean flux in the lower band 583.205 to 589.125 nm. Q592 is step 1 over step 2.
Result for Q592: 1.0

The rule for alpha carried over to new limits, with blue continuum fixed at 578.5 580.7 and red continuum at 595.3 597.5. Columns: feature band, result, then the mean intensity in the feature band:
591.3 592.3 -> 0.038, 28.9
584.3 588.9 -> 0.019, 28.9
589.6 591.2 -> 0.070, 27.9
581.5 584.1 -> -0.064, 30.7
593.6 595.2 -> -0.003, 30.3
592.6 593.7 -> -0.007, 30.3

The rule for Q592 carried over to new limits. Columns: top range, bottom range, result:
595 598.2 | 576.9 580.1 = 1.06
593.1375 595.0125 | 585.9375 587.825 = 1.02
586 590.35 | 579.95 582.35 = 0.91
